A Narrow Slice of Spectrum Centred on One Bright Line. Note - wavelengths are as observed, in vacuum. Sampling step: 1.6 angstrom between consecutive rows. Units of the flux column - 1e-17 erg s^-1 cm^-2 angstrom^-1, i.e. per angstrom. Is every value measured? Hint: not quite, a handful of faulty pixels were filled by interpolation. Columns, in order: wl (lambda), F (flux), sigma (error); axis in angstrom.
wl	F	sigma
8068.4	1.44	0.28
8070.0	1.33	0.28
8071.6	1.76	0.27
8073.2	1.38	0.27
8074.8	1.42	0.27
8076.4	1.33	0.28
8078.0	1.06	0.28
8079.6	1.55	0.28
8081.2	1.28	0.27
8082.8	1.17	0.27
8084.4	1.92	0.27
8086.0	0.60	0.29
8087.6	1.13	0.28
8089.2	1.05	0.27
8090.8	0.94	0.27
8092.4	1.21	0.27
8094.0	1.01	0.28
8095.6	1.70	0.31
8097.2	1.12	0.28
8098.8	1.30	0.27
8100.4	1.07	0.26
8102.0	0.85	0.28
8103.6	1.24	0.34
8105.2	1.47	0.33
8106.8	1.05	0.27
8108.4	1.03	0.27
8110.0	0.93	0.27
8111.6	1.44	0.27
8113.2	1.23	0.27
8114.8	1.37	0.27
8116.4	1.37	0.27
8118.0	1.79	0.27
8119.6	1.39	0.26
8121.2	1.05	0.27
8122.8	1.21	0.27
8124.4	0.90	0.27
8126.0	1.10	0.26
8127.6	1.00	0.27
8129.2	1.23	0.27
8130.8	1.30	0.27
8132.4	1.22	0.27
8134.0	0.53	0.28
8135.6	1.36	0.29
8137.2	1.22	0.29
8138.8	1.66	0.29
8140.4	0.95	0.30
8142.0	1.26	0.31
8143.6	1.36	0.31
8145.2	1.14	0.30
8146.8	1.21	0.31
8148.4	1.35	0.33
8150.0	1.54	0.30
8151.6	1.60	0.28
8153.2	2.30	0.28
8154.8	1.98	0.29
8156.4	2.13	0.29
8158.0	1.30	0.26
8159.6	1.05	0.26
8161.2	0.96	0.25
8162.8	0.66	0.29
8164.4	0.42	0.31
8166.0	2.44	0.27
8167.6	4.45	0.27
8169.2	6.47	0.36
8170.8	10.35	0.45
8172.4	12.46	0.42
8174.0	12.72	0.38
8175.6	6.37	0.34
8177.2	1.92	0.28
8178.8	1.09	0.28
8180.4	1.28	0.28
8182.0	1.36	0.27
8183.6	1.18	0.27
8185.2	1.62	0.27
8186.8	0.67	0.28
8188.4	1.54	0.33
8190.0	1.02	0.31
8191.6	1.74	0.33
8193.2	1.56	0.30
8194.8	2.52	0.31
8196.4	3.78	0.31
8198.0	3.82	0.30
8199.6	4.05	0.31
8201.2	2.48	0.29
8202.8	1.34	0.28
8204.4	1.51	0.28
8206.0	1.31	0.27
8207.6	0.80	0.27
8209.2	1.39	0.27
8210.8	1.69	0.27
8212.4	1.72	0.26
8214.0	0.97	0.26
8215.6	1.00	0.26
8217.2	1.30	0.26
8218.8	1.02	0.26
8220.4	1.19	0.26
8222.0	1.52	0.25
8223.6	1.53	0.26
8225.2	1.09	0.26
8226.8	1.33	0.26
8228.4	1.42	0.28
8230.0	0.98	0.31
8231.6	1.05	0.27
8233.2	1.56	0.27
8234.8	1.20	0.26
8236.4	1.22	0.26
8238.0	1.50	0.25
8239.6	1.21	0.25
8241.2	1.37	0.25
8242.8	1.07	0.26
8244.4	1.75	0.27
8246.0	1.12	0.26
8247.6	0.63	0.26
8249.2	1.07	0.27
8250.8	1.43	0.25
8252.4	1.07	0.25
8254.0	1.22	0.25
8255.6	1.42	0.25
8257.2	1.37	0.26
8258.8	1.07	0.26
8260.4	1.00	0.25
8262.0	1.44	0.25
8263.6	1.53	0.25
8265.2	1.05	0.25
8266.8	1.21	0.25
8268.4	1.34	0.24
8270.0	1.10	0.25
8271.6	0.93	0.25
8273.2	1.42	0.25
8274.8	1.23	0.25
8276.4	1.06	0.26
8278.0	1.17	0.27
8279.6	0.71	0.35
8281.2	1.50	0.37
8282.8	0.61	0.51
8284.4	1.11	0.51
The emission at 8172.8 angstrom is H-alpha 6563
